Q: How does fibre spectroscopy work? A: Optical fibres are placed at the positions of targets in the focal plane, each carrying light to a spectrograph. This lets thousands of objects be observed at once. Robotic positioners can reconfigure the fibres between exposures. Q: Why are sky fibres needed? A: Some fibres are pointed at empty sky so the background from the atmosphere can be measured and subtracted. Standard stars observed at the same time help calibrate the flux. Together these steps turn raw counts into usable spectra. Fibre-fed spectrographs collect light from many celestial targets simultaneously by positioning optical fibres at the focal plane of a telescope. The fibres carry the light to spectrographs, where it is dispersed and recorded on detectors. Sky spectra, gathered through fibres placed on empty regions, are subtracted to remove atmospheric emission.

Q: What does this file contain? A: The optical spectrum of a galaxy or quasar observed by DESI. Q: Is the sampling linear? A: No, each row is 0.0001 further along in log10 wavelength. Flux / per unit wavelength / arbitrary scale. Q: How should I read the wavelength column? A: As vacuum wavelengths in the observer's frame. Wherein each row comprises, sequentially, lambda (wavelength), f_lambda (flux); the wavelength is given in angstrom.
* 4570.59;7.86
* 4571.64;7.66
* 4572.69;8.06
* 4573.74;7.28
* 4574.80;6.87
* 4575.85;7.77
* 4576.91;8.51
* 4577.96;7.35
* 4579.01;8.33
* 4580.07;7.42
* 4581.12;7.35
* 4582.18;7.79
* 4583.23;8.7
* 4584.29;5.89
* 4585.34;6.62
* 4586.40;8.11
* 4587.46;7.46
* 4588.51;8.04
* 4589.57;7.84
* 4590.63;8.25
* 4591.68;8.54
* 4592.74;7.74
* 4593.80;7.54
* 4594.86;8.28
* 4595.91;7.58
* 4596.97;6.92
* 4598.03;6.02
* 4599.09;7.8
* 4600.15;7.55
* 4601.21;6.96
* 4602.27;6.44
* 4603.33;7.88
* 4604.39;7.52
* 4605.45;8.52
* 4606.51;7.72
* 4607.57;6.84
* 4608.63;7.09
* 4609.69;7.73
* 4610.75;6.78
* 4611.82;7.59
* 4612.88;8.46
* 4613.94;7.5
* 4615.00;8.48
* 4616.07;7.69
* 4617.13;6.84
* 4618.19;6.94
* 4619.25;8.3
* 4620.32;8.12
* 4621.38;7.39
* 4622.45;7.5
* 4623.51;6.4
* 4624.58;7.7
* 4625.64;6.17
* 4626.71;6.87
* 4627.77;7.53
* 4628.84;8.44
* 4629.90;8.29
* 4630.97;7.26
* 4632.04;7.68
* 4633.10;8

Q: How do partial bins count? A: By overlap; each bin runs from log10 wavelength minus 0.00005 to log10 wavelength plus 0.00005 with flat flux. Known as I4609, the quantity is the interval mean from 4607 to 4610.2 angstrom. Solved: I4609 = 7.23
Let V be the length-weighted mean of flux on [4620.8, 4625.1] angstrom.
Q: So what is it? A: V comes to 7.25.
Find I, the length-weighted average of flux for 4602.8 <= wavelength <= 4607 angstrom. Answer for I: 7.91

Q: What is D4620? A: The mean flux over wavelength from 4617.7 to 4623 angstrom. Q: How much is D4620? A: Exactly 7.65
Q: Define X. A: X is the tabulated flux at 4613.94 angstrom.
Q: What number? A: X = 7.5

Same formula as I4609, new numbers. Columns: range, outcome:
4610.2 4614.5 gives 7.59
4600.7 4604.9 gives 7.2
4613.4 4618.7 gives 7.5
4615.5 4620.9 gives 7.58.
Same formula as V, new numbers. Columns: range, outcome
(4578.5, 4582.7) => 7.71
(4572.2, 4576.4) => 7.48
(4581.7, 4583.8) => 8.22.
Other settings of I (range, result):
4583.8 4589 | 7.23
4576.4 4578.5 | 7.96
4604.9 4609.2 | 7.55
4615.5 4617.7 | 7.27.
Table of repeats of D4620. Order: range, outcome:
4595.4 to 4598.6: 6.84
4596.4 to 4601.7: 7.05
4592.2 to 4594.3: 7.63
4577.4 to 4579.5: 7.87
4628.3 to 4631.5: 7.99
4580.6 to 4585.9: 7.27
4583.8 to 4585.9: 6.29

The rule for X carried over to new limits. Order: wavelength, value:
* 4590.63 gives 8.25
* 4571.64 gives 7.66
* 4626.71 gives 6.87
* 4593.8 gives 7.54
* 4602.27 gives 6.44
